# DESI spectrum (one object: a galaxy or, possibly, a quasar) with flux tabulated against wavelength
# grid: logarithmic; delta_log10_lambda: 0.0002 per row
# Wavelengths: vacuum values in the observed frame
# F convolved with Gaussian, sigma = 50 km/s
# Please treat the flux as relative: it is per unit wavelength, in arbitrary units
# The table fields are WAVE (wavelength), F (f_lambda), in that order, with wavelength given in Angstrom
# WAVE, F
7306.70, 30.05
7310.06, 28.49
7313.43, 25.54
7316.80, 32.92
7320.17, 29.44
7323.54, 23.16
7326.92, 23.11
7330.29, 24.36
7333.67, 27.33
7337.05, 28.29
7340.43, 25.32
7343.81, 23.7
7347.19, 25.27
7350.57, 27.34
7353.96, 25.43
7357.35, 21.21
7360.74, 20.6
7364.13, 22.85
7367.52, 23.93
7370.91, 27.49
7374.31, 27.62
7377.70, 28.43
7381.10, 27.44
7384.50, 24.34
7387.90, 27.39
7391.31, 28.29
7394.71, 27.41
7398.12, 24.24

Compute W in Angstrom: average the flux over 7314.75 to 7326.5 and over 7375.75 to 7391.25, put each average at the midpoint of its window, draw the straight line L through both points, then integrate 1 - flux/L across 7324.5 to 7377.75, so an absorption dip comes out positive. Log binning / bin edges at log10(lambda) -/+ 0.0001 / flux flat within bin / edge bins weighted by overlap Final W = 4.72 Angstrom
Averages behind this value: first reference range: 27.8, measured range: 25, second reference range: 27.1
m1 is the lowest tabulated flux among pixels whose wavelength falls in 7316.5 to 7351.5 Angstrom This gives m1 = 23.11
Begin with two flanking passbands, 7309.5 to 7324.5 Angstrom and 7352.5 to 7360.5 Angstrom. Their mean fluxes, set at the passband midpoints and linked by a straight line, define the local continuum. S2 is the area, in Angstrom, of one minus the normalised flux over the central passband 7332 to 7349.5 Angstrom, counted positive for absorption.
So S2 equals -0.8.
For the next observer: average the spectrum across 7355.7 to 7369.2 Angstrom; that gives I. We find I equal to 22.2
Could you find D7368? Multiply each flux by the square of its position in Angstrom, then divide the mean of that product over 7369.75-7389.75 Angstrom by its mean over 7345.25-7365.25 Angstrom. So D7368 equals 1.1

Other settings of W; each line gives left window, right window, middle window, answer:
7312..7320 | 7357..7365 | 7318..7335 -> 1.2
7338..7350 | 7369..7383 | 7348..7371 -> 2.1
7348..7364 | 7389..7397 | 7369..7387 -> -0.8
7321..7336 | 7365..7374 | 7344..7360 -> 0.6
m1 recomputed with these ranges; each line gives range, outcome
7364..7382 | 22.85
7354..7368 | 20.6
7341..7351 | 23.7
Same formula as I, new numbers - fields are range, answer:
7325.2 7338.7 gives 25.7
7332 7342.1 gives 27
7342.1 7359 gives 24.6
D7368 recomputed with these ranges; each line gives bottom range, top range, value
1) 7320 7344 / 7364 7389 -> 1.05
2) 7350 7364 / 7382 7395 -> 1.16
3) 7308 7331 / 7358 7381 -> 0.95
